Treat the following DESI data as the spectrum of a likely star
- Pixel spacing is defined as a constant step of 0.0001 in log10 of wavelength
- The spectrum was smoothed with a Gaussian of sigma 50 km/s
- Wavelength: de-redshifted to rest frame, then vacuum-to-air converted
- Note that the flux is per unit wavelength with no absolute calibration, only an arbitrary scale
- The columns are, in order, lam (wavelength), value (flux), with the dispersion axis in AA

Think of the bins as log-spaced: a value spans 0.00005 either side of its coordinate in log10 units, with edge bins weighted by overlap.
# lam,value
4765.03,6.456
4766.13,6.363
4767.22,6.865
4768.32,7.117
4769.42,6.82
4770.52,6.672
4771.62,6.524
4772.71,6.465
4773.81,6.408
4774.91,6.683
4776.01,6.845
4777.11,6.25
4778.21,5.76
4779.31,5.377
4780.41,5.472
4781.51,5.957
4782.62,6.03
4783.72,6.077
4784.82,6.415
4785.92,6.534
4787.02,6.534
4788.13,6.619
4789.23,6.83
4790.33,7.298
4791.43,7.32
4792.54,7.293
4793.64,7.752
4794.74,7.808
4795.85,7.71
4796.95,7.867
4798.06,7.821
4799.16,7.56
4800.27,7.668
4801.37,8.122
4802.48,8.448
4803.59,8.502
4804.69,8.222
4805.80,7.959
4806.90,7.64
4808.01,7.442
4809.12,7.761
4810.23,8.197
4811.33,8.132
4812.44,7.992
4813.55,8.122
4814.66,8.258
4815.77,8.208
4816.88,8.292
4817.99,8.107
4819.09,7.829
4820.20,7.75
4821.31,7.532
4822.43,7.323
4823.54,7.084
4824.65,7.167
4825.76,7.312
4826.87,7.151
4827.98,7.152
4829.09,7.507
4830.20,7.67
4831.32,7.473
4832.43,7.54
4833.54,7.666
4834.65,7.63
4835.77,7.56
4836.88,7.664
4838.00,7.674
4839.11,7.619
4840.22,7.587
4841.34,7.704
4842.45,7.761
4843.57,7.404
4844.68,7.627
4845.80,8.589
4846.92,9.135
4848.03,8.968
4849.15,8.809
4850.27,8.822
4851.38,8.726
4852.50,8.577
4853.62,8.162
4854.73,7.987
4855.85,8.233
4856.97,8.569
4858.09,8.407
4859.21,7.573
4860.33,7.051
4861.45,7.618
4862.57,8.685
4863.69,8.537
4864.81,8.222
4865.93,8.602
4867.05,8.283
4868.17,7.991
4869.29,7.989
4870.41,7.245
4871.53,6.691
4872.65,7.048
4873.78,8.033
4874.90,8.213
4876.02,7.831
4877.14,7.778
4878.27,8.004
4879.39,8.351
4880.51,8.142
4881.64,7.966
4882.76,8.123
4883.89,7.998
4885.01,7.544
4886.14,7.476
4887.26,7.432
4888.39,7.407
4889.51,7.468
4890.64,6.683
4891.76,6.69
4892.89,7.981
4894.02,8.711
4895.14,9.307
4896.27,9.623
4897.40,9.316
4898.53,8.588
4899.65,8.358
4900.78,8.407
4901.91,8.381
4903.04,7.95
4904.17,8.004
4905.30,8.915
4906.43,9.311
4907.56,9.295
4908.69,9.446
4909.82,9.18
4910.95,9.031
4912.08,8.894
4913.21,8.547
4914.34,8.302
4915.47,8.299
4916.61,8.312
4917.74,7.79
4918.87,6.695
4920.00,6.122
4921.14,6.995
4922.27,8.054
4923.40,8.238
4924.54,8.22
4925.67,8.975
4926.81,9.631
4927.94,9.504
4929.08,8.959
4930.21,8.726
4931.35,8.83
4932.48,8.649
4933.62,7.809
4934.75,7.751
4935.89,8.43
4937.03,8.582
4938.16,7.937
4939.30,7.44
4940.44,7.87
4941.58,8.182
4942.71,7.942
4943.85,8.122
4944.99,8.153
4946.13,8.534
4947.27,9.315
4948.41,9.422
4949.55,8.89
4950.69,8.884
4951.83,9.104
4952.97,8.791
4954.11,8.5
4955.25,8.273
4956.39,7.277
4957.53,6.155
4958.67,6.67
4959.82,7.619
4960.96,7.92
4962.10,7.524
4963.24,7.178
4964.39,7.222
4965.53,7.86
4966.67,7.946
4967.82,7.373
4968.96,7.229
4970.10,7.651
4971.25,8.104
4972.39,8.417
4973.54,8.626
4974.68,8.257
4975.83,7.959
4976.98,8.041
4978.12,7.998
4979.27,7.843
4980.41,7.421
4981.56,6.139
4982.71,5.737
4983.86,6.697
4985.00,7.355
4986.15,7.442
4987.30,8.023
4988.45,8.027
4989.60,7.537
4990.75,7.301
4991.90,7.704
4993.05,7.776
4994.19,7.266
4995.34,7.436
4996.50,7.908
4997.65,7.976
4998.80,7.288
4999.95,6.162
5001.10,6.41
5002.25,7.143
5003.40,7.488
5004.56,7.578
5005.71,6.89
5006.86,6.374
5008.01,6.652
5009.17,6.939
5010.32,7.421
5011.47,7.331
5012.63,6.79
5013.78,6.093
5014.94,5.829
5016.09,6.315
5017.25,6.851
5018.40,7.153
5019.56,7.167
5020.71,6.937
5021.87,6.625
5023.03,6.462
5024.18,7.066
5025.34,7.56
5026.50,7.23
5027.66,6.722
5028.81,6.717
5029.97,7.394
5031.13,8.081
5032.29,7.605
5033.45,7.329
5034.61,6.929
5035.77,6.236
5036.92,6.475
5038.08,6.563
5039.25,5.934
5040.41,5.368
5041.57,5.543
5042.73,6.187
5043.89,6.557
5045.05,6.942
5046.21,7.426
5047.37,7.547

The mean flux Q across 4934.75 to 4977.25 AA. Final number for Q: 8.03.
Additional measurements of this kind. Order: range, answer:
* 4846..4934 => 8.24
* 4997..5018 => 6.87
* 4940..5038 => 7.45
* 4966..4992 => 7.6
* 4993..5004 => 7.26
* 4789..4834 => 7.73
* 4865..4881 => 7.88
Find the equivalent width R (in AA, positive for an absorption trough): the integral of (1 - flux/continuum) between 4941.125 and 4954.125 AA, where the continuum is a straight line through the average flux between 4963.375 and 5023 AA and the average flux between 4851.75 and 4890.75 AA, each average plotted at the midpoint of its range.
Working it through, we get -2.0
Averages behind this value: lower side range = 7.9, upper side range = 7.28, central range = 8.67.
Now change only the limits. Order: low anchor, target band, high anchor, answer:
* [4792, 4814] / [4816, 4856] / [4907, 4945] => 0.8 AA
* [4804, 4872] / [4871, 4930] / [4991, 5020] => -4.8 AA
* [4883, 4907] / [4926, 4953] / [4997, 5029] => -3.0 AA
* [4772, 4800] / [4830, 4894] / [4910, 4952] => -2.7 AA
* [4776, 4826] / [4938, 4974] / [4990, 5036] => -4.3 AA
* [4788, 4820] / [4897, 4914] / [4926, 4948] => -0.9 AA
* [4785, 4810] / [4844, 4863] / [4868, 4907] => -1.1 AA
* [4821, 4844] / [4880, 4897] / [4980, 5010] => -1.2 AA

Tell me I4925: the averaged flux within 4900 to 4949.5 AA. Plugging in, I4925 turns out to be 8.4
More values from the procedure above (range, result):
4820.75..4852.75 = 7.8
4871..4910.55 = 8.17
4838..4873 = 8.07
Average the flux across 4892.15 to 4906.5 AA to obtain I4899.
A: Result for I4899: 8.63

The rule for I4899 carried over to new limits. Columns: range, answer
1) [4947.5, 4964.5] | 8.01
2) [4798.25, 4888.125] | 7.9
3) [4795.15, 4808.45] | 7.91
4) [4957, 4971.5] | 7.41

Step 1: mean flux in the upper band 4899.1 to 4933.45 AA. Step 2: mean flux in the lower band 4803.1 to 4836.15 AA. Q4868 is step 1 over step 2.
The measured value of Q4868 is 1.1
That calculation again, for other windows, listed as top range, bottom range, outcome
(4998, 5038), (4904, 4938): 0.82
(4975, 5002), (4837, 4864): 0.90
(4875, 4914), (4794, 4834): 1.07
